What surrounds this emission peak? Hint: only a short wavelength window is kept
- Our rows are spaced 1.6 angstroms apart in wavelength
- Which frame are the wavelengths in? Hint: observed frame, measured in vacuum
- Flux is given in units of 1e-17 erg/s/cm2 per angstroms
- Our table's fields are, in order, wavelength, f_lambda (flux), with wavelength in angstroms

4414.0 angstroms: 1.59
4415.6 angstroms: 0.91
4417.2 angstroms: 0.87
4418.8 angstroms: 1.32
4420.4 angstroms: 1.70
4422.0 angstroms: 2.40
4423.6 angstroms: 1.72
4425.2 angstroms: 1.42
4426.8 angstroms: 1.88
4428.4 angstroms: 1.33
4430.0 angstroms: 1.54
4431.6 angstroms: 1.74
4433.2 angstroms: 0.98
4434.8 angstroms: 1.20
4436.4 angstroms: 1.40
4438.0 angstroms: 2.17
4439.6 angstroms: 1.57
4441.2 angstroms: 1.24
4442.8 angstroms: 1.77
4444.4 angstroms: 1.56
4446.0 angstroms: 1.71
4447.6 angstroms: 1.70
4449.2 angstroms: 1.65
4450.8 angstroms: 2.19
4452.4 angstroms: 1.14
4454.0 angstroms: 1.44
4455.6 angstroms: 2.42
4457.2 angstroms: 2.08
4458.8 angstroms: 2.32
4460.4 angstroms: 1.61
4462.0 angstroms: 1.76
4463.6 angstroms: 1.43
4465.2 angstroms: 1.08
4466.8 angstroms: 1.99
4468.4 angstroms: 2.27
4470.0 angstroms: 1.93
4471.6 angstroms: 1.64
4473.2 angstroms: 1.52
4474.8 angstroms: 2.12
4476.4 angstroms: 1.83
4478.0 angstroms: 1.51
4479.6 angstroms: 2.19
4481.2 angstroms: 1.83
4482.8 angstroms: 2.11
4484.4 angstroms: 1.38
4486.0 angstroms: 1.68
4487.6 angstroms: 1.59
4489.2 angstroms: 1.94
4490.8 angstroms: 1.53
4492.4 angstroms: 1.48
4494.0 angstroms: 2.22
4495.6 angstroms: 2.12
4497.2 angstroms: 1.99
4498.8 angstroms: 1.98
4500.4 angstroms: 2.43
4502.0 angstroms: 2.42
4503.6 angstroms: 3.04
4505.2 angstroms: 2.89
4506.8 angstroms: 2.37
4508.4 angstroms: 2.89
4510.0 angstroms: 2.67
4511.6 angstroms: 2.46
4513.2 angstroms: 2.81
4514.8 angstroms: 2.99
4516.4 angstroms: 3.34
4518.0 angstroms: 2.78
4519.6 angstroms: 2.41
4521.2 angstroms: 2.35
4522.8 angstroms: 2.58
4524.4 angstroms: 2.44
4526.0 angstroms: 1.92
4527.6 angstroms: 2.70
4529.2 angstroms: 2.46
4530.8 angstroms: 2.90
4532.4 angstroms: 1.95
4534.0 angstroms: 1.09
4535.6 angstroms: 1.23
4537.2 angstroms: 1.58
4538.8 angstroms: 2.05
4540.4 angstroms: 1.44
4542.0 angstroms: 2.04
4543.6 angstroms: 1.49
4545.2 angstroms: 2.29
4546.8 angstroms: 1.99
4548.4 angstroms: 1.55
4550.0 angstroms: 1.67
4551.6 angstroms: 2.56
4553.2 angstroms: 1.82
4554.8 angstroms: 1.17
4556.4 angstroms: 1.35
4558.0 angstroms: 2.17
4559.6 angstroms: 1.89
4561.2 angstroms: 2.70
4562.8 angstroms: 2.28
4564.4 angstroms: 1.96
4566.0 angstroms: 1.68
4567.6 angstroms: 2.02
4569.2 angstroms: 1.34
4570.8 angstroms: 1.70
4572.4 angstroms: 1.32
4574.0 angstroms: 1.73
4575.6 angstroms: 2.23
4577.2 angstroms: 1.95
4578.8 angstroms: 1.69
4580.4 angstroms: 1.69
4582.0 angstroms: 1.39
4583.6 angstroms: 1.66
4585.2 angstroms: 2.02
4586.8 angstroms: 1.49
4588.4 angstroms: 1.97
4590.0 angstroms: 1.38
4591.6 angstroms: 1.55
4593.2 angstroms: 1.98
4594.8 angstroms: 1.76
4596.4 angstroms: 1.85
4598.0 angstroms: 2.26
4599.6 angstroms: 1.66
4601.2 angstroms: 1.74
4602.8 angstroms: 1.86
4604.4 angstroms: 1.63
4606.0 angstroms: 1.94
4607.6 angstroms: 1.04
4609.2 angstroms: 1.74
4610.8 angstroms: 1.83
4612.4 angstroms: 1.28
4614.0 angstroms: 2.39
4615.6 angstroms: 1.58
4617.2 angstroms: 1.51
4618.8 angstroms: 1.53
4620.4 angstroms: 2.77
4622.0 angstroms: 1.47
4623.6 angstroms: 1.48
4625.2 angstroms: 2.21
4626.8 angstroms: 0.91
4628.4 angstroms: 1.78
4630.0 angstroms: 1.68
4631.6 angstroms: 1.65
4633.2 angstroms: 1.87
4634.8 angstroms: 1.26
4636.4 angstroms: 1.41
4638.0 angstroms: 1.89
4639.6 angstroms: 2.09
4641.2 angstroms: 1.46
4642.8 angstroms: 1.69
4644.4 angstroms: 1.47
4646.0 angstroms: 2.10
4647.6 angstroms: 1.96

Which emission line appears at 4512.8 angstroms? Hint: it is Mg II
